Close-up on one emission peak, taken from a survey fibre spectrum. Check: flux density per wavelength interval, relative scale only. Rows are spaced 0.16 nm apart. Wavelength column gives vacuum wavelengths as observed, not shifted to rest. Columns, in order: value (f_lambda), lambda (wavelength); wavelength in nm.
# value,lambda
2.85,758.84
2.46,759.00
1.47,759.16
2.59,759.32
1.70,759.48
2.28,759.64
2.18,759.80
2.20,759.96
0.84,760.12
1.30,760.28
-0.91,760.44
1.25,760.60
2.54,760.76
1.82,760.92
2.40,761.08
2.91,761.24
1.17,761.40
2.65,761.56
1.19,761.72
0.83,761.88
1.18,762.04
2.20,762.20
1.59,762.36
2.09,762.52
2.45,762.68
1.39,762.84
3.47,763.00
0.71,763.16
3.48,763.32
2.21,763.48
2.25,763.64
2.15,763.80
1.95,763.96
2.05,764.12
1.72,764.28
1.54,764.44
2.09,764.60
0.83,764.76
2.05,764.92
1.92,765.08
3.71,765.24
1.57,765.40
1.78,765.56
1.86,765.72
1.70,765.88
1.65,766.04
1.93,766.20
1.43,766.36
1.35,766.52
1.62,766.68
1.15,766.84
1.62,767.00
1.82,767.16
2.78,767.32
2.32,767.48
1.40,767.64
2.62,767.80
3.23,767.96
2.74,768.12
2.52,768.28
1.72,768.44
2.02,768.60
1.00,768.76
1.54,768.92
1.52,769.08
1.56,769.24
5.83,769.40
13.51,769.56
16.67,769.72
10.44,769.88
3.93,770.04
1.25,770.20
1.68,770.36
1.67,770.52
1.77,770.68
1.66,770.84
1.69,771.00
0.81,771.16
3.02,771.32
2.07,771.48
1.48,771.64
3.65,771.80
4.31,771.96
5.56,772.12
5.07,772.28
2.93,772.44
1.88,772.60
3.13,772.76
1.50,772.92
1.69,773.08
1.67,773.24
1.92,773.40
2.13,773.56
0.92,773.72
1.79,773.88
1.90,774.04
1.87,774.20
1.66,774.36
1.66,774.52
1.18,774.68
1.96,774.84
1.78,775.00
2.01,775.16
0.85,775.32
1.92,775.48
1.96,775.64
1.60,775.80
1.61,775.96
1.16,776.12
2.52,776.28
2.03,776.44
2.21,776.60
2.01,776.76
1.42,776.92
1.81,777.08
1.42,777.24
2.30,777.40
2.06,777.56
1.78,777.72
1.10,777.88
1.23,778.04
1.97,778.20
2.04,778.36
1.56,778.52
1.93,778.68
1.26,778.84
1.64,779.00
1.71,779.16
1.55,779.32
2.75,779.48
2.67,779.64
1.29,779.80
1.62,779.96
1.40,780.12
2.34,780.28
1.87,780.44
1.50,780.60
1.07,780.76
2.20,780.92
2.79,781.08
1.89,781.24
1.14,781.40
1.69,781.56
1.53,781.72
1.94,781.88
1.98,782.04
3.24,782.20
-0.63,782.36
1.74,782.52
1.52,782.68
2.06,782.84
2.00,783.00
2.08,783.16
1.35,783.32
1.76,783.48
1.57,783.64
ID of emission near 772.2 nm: [N II]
